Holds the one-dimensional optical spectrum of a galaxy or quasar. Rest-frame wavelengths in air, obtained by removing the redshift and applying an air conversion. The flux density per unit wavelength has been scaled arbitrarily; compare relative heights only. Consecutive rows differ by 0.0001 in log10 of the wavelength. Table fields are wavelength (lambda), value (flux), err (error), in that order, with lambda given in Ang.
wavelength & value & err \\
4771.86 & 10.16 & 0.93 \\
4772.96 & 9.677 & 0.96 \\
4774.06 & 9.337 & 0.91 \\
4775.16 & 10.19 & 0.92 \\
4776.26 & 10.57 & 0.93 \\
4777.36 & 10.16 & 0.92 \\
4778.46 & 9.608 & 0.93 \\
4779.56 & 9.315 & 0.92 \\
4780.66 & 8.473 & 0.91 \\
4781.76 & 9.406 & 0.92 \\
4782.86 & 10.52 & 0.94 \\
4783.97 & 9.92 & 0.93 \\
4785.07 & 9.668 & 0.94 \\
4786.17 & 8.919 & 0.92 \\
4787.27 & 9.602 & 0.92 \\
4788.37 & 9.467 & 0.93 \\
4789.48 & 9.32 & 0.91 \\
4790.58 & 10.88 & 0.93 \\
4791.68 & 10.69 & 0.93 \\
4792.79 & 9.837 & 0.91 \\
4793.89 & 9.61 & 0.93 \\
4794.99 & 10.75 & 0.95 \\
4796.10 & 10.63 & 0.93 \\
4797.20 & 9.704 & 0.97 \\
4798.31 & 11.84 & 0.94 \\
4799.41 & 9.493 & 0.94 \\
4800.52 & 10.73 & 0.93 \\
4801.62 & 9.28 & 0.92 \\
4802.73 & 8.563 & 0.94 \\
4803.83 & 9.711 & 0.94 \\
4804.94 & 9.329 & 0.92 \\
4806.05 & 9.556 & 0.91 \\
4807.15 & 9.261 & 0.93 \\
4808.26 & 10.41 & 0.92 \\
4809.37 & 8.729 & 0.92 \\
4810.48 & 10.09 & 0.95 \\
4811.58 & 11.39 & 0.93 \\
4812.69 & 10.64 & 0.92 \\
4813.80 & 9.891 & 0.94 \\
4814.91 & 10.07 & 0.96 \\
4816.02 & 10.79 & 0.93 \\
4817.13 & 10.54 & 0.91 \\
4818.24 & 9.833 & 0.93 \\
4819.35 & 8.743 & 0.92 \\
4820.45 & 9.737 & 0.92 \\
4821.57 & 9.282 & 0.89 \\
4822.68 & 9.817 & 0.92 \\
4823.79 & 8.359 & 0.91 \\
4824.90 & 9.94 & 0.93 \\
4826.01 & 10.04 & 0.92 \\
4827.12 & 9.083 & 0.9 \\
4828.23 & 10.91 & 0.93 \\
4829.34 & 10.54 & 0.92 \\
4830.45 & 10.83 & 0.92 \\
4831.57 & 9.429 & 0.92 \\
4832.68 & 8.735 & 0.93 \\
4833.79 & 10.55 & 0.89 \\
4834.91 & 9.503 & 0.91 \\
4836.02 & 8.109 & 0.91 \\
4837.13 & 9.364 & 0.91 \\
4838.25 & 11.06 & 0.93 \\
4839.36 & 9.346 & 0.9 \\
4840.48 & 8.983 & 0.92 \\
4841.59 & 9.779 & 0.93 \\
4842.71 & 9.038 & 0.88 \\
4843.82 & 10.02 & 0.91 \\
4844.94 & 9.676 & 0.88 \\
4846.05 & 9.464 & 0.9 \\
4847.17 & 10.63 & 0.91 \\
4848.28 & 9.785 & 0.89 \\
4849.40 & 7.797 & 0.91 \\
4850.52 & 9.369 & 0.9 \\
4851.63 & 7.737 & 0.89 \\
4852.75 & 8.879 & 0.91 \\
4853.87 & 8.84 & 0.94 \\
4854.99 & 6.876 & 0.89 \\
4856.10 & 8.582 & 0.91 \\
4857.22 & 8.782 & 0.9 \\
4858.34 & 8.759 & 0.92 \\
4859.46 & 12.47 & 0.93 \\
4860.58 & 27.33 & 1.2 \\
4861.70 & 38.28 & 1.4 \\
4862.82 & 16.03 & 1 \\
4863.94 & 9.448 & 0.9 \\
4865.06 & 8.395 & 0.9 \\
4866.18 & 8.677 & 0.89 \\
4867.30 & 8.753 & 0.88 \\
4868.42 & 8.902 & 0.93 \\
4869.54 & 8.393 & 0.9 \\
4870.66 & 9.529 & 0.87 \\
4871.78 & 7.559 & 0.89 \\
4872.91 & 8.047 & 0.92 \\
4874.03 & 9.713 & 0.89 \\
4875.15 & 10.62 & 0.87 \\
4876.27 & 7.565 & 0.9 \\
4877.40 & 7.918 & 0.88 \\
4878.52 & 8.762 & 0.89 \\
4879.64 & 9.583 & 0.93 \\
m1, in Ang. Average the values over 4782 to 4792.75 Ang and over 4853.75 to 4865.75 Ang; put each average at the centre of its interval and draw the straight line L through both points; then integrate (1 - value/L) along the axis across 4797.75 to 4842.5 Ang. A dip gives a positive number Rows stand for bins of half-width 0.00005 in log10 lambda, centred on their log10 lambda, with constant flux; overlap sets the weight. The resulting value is 7.4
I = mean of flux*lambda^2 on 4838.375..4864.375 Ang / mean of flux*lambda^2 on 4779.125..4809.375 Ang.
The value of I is 1.2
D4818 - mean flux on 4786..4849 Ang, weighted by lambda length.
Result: 9.83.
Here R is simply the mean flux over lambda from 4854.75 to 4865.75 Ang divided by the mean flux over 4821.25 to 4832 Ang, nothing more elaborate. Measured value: 1.5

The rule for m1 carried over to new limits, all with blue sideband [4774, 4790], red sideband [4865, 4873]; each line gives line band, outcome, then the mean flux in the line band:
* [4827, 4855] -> -1.68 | 9.45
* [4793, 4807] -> -0.73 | 9.92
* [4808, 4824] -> -1.20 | 9.91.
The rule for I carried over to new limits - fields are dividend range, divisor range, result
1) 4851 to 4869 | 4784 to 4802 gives 1.26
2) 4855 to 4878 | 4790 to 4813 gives 1.18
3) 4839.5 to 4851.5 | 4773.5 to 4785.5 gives 0.99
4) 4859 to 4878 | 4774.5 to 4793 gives 1.29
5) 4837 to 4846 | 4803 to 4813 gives 0.99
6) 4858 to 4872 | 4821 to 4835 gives 1.40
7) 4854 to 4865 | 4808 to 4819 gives 1.46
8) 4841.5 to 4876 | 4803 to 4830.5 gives 1.12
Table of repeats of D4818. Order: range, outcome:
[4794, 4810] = 9.85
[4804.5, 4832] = 9.89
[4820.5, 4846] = 9.65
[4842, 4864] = 11.9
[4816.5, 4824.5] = 9.49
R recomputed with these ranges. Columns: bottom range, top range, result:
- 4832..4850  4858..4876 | 1.32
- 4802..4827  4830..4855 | 0.96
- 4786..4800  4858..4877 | 1.22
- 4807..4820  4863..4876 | 0.90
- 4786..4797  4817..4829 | 0.97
